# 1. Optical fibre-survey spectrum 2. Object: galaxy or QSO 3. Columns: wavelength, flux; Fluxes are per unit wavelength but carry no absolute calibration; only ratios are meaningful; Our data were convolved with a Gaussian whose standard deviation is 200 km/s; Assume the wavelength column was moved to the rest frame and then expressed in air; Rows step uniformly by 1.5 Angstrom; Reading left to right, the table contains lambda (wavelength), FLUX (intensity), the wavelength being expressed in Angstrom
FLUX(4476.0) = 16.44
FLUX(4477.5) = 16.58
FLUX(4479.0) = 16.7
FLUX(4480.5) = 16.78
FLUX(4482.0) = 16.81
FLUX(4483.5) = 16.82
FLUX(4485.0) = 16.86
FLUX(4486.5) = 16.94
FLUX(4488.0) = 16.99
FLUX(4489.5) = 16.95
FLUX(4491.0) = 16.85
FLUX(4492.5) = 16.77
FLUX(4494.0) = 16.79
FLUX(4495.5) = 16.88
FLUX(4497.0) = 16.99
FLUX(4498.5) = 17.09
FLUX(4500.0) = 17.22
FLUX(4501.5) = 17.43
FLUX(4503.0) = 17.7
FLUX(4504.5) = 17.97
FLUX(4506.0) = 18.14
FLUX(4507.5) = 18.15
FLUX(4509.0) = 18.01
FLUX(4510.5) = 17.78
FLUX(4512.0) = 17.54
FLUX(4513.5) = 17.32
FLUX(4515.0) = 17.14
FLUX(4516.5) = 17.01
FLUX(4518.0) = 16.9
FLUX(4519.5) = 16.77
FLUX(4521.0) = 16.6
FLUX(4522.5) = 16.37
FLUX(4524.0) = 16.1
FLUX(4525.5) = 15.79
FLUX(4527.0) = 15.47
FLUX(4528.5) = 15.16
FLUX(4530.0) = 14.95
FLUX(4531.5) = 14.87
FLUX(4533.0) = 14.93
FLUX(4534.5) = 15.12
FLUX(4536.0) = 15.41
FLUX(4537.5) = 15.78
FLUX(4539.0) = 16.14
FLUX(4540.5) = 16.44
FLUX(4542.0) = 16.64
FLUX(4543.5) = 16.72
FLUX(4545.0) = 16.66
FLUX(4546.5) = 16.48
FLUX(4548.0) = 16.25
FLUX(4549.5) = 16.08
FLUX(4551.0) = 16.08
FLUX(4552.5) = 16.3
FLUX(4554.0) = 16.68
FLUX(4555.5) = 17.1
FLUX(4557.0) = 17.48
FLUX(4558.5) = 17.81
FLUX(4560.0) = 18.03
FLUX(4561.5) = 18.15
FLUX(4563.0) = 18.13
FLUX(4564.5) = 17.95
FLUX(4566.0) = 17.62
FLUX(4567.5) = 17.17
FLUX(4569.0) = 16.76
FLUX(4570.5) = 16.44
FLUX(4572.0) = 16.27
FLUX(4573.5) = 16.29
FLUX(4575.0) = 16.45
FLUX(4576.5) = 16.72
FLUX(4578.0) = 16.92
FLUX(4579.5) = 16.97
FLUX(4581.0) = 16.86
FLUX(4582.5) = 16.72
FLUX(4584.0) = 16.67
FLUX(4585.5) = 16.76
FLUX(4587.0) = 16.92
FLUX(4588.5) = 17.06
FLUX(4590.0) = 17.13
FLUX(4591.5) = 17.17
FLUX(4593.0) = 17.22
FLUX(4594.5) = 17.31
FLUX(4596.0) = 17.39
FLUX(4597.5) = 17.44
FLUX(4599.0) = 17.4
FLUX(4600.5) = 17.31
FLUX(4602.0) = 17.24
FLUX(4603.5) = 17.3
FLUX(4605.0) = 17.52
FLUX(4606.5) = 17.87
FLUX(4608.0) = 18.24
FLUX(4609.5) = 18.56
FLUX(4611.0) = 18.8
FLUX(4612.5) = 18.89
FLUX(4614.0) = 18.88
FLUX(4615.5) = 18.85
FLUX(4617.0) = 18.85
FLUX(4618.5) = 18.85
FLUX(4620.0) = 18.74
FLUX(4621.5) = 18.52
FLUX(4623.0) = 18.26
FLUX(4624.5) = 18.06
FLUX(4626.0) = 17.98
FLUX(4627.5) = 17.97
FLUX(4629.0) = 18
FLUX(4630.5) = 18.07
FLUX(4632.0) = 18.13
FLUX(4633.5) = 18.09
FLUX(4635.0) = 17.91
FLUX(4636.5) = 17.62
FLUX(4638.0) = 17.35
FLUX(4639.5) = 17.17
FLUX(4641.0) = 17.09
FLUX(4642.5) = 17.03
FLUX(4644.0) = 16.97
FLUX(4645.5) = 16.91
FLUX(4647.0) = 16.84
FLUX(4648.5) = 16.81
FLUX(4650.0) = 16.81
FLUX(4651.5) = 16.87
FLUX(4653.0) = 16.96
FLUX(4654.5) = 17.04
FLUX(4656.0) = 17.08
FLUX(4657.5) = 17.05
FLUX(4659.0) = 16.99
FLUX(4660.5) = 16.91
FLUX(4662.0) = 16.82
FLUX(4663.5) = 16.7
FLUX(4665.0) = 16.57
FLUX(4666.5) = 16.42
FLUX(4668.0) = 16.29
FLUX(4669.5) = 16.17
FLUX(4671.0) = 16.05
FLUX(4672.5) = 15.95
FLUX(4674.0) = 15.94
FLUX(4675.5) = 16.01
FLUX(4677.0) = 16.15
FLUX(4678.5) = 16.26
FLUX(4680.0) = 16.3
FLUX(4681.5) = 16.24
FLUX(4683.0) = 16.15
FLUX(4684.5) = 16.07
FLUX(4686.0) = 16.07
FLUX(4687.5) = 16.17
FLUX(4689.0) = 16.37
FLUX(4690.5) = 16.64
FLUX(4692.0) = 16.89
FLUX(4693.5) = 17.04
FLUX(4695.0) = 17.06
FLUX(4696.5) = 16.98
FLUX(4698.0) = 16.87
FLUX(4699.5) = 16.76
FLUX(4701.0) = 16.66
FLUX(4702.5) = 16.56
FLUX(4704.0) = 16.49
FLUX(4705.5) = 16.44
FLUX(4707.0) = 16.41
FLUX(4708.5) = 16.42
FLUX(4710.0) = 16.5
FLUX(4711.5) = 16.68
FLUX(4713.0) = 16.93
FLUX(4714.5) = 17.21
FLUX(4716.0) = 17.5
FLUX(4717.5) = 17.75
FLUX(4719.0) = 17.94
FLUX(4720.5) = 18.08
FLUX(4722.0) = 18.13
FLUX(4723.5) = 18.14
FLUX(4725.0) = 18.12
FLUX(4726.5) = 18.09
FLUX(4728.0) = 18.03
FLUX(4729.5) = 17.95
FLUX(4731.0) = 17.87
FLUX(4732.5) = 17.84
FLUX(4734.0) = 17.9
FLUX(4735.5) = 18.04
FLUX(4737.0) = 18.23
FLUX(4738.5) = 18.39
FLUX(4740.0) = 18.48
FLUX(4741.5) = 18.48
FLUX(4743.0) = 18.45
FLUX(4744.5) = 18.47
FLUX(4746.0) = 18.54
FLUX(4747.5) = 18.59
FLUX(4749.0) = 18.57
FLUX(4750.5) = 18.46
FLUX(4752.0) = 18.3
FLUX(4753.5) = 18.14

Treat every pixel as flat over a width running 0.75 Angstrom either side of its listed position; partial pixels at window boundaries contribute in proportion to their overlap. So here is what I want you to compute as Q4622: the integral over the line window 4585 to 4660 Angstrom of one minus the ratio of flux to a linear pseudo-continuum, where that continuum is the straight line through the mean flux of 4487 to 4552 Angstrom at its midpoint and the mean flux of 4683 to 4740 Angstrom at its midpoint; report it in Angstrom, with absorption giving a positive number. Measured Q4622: -3.0 Angstrom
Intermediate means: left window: 16.6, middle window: 17.6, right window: 17.2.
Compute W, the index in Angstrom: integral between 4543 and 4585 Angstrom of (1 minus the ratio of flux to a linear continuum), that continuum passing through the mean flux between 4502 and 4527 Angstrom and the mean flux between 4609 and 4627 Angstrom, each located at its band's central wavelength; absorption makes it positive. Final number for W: 2.17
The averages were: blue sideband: 17.2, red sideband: 18.6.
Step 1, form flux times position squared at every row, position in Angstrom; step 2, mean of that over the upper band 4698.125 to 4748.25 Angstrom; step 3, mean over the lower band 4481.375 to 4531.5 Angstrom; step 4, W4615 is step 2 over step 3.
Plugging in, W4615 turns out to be 1.1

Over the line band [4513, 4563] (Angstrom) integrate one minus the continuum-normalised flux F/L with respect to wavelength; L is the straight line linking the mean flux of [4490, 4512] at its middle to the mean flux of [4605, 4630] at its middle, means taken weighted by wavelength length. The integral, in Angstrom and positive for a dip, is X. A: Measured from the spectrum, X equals 3.74 Angstrom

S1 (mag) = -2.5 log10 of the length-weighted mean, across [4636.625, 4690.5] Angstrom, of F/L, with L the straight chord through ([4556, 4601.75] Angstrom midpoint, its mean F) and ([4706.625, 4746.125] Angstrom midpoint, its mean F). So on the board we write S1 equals 0.06 mag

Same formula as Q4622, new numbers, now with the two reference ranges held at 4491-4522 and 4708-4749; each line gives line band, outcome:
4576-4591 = 0.53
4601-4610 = -0.10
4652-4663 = 0.46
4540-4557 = 0.85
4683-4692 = 0.75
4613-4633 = -0.90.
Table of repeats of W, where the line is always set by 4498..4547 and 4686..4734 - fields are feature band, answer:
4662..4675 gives 0.6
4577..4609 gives -0.8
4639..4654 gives 0.0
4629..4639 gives -0.5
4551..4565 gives -0.6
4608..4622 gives -1.5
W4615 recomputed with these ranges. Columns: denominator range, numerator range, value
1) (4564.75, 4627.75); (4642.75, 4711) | 0.98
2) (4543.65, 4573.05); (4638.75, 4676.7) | 1.02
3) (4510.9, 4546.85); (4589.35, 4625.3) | 1.15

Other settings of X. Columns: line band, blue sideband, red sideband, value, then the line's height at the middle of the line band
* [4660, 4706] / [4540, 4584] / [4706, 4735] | 2.5 Angstrom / 17.4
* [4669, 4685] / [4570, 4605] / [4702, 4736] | 1.1 Angstrom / 17.3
